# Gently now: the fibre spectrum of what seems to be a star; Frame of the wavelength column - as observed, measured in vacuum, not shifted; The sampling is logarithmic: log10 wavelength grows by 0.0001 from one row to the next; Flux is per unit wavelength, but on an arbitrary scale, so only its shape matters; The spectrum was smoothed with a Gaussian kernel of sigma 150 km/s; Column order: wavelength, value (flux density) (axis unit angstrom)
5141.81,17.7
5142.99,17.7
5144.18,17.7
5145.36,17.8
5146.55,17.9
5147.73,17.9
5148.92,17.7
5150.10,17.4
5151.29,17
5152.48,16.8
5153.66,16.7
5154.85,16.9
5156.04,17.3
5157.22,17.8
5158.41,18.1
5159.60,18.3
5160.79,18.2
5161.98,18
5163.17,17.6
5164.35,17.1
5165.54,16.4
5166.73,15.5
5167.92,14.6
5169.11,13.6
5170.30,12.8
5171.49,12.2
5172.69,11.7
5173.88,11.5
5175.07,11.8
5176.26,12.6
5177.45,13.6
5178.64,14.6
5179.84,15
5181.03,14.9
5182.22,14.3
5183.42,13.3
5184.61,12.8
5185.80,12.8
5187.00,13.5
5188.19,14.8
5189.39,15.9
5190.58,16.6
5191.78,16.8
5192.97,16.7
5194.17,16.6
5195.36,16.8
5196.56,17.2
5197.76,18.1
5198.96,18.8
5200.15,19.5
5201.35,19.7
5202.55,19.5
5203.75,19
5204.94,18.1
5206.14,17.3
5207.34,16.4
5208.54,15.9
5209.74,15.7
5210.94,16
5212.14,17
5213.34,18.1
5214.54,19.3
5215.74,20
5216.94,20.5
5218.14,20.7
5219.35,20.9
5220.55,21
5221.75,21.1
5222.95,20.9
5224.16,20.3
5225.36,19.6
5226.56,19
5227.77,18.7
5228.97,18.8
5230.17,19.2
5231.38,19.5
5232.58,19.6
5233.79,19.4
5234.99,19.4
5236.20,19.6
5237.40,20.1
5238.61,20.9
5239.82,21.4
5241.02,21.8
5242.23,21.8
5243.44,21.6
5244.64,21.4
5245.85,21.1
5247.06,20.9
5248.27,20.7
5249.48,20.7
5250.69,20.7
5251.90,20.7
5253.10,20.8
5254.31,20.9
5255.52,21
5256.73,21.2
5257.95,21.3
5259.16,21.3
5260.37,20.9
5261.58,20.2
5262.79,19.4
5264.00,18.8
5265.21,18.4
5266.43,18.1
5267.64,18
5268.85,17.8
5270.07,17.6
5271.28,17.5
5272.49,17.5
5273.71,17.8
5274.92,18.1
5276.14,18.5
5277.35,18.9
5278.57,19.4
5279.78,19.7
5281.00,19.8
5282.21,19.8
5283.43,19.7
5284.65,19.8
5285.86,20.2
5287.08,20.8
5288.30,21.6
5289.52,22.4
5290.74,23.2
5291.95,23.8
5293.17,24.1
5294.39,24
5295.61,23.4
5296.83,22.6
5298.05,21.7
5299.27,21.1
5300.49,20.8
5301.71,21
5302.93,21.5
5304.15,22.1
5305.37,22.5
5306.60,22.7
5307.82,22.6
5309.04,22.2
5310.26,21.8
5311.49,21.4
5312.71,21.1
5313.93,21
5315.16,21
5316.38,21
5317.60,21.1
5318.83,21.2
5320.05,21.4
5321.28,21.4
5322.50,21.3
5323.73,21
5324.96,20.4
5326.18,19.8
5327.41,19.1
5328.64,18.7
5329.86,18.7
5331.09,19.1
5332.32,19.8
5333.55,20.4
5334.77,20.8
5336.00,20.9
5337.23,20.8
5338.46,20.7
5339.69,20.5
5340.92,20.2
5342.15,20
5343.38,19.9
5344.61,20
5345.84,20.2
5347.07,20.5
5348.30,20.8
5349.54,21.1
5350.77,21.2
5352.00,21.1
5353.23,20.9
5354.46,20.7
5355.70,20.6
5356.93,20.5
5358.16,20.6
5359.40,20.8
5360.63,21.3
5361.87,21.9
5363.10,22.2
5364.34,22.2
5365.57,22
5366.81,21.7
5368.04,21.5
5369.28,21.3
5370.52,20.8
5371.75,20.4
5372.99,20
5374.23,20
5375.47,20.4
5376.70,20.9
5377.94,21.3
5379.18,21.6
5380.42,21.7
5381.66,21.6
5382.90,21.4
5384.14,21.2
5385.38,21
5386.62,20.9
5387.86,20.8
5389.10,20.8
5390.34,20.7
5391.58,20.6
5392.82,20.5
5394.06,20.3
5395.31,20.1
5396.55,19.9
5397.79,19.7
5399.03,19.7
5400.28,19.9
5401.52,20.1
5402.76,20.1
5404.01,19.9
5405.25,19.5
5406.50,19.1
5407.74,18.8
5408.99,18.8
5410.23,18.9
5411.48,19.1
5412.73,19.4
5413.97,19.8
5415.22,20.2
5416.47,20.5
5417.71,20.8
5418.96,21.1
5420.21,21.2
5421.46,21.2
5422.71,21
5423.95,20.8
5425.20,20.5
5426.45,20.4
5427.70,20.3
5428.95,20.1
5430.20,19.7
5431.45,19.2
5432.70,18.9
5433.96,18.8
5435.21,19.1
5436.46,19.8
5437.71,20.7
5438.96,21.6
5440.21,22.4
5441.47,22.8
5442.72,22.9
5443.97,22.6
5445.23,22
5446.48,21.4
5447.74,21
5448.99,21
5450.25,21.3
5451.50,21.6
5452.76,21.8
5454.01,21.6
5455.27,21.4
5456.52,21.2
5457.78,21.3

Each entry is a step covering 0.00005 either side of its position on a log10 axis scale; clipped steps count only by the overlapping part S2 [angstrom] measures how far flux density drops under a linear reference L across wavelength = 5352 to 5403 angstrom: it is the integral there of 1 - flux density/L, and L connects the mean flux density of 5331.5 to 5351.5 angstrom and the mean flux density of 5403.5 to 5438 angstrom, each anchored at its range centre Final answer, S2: -1.6 angstrom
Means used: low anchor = 20.5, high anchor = 19.9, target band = 20.9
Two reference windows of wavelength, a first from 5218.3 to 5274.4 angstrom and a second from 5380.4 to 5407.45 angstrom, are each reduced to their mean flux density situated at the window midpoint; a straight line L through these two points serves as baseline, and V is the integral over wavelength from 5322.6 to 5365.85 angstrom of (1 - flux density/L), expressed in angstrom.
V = -0.6 angstrom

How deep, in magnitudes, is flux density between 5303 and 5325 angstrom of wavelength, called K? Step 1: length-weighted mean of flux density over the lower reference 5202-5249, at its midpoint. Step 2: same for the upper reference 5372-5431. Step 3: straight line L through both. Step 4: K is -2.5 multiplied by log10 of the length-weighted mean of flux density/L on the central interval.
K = -0.08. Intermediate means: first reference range 19.5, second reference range 20.3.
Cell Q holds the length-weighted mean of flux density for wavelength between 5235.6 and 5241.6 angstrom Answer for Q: 20.8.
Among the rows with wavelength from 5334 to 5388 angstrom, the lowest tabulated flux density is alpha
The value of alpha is 19.9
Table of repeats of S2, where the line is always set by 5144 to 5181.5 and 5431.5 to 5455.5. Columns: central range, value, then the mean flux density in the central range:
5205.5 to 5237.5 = -3.9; 19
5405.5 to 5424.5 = 0.5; 20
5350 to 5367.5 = -1.5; 21.3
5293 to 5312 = -3.8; 22.2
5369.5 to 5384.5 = -0.8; 20.9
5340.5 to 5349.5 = -0.5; 20.3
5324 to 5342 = -0.9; 20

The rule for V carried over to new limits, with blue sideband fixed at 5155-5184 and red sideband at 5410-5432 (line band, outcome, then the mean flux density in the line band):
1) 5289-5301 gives -3.5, 22.7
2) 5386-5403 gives -0.5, 20.3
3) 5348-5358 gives -1.1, 20.9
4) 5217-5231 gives -3.3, 20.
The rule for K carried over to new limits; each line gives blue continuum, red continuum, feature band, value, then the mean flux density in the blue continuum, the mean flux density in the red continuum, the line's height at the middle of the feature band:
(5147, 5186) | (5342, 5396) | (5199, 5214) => -0.08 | 15.4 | 20.9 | 16.5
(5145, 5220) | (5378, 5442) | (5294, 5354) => -0.12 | 16.5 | 20.3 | 18.9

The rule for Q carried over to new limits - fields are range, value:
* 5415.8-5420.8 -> 20.9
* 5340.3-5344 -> 20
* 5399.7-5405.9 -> 19.9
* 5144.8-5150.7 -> 17.7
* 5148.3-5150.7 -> 17.5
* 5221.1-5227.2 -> 20.2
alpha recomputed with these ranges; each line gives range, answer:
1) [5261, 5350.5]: 17.5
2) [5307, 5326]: 20.4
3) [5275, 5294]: 18.5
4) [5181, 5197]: 12.8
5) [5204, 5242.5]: 15.7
